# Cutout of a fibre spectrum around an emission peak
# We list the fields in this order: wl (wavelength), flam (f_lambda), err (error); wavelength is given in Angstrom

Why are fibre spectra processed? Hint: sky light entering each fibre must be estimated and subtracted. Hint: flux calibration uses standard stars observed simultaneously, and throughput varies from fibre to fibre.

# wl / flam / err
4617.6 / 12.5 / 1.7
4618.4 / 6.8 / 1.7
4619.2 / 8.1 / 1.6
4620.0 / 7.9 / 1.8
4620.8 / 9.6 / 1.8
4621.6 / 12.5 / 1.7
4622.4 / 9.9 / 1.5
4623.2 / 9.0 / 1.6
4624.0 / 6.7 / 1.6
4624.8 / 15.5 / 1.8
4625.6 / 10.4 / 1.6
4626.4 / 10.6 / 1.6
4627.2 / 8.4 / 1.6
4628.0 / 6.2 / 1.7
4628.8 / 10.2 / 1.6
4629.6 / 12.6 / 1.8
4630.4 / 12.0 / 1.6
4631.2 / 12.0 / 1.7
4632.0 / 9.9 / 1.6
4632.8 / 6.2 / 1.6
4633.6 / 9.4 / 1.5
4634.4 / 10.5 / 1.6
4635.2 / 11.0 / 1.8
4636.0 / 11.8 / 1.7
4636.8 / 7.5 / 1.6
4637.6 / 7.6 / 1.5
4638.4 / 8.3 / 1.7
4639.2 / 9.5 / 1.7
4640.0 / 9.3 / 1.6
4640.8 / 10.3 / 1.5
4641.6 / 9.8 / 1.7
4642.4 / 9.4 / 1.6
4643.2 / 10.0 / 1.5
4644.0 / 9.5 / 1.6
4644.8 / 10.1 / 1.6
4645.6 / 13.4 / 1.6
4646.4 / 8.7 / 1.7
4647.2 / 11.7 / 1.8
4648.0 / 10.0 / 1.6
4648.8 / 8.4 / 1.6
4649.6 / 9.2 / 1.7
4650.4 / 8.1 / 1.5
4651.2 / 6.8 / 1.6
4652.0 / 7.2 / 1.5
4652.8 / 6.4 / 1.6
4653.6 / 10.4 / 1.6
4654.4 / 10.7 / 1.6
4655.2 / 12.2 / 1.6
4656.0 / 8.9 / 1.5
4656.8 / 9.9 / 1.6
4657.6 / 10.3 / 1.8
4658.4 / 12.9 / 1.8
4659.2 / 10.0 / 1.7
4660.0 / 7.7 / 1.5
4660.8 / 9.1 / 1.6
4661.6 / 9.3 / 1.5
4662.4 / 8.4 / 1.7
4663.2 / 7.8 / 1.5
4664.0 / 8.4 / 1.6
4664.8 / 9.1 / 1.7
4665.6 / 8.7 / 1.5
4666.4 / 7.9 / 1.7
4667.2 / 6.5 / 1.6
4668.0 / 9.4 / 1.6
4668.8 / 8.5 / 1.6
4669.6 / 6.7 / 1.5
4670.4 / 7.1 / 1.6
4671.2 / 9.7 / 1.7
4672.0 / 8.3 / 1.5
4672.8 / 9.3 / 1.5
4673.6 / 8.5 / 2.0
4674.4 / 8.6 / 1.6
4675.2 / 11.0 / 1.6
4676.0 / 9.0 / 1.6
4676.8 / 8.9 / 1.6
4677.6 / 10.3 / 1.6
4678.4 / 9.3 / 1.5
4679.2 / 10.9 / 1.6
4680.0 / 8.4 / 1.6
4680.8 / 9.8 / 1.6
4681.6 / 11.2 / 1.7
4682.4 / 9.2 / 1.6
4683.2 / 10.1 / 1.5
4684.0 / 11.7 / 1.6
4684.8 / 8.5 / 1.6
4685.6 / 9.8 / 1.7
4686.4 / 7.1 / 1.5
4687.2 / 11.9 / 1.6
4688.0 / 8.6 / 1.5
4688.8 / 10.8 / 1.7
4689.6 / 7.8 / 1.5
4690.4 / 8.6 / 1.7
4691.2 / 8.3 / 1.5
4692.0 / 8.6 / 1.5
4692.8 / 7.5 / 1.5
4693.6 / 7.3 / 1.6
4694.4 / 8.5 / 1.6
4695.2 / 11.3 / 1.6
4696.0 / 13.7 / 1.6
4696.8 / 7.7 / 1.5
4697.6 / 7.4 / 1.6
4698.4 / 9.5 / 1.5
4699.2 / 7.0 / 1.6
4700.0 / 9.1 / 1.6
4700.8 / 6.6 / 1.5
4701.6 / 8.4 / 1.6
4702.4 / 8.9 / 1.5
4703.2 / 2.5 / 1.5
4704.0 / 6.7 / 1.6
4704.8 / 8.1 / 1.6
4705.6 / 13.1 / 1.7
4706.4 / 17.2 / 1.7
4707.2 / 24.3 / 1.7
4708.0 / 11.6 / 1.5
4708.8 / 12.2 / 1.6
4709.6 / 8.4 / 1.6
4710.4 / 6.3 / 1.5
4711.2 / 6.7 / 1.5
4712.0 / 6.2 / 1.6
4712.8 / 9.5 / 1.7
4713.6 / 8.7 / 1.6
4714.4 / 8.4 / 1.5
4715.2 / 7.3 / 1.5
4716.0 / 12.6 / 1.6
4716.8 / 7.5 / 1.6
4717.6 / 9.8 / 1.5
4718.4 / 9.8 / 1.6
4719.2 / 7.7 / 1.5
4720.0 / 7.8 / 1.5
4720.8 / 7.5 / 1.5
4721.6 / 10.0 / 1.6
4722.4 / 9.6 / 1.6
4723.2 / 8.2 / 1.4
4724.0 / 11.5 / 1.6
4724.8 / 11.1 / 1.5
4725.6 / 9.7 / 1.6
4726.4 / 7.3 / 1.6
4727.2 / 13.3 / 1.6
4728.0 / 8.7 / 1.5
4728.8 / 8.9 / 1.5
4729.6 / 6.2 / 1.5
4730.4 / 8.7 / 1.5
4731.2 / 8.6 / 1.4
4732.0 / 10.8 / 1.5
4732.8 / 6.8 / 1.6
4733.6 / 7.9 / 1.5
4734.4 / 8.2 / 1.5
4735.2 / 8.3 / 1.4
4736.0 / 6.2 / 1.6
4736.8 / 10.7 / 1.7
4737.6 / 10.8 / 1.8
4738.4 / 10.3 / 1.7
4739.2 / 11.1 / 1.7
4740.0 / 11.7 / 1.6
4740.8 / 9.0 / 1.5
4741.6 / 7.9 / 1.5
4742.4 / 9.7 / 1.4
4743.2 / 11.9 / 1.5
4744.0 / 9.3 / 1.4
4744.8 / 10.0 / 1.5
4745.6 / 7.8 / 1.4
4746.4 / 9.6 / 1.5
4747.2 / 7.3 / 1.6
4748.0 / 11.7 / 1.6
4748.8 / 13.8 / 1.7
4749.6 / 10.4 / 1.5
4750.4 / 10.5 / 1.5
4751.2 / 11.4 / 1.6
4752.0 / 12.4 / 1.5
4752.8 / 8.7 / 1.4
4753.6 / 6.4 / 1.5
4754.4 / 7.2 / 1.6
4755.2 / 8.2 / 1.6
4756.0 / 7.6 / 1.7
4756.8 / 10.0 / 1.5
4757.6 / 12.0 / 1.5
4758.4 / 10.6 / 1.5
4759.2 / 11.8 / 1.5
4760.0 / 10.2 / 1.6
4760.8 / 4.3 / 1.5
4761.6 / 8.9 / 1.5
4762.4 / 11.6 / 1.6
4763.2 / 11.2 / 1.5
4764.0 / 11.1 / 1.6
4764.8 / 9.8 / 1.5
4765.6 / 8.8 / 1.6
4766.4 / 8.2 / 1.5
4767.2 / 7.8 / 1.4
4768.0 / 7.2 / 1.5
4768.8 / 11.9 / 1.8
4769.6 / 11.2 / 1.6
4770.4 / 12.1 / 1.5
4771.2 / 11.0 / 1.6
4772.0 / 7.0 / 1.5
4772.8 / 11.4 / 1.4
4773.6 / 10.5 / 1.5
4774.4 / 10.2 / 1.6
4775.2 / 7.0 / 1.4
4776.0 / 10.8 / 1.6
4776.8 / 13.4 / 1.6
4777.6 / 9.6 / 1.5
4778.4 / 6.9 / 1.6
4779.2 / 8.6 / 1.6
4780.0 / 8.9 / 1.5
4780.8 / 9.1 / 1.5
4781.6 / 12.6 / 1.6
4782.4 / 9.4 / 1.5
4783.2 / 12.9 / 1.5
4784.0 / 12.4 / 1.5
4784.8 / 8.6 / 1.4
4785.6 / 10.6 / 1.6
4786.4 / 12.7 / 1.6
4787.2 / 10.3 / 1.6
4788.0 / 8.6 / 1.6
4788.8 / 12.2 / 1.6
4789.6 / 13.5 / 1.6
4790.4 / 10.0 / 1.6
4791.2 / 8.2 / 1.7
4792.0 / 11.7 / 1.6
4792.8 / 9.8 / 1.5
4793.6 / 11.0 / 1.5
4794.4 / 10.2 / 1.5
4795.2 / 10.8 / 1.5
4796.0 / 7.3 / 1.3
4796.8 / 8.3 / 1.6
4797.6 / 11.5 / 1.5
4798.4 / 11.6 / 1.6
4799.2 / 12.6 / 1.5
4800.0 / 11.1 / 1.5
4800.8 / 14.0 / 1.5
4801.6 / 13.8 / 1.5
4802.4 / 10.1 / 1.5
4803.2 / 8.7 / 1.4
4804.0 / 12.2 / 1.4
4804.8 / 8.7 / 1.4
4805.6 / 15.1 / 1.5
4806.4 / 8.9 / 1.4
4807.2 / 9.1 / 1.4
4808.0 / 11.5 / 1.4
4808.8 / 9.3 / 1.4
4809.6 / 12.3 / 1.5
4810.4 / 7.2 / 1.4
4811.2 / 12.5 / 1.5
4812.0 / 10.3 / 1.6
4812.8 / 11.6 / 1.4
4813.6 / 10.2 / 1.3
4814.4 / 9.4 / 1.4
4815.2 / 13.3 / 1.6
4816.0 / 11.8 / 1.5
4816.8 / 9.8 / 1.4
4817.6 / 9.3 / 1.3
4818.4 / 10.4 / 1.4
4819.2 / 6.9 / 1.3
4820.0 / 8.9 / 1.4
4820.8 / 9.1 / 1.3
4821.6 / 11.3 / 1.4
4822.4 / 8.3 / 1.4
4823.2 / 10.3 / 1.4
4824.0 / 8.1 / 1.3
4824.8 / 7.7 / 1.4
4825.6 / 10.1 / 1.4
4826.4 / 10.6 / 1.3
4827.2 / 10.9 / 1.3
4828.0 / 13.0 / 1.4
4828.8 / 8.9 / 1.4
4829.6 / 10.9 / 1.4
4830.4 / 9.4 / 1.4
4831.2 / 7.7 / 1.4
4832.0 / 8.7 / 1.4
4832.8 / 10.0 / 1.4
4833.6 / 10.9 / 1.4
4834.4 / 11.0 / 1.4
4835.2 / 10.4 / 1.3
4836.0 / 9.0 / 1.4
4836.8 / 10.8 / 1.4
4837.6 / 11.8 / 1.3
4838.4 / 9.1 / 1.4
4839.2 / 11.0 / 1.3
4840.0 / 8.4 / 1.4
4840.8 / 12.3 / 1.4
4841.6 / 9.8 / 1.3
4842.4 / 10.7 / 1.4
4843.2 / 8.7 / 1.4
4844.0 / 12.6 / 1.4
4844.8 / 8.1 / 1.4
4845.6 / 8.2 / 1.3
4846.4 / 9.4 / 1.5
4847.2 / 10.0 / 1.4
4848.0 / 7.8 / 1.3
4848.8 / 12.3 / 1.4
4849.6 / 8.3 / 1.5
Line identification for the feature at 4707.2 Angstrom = Hgamma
